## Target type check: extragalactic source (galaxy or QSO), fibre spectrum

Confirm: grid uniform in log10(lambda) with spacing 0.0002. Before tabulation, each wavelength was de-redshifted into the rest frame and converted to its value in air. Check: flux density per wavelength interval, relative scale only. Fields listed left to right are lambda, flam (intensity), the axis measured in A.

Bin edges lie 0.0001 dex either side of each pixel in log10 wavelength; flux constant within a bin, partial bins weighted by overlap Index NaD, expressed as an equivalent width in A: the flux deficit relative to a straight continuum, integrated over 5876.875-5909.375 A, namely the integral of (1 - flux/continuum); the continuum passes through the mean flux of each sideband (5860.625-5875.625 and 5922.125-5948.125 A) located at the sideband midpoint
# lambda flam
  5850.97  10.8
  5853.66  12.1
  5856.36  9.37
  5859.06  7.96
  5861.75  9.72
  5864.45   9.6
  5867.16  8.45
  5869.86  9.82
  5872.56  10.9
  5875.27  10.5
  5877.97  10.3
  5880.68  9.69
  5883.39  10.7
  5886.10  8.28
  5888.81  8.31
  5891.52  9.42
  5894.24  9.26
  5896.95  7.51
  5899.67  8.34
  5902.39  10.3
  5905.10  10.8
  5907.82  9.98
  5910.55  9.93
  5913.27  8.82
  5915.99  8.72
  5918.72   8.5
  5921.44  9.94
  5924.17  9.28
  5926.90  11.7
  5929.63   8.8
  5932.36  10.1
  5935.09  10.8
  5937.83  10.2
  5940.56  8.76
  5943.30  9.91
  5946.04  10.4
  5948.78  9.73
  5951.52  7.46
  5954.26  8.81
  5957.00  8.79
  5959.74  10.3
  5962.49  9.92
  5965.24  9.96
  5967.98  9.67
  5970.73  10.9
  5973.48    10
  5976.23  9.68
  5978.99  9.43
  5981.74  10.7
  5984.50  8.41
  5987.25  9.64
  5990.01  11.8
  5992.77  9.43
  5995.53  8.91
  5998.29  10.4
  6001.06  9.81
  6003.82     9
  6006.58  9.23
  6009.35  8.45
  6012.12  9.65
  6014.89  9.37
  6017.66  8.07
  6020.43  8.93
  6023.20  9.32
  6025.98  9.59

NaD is 1.5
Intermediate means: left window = 9.78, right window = 9.98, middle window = 9.4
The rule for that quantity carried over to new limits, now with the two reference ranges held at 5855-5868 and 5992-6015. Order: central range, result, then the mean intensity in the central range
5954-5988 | -1.7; 9.74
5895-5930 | -1.1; 9.45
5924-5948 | -2.1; 10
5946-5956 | 0.4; 8.92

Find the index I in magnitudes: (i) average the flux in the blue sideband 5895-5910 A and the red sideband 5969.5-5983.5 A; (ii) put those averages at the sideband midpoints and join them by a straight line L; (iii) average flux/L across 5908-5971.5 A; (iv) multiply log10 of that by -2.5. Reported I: 0.014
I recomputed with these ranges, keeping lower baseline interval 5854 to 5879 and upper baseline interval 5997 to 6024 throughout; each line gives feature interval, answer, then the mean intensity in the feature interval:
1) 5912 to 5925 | 0.06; 9.05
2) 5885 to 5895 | 0.10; 8.8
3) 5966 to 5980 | -0.07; 9.95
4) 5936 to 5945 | -0.03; 9.7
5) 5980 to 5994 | -0.08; 9.99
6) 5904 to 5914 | -0.04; 9.92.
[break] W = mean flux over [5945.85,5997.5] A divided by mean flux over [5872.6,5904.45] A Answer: 1.0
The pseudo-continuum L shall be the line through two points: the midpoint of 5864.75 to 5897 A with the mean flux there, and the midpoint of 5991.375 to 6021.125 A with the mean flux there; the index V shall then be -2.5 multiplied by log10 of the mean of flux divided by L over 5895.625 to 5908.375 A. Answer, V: 0.01 mag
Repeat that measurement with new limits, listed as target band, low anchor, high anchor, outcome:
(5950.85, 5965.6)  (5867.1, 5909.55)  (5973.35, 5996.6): 0.055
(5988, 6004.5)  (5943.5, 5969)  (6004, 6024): -0.088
